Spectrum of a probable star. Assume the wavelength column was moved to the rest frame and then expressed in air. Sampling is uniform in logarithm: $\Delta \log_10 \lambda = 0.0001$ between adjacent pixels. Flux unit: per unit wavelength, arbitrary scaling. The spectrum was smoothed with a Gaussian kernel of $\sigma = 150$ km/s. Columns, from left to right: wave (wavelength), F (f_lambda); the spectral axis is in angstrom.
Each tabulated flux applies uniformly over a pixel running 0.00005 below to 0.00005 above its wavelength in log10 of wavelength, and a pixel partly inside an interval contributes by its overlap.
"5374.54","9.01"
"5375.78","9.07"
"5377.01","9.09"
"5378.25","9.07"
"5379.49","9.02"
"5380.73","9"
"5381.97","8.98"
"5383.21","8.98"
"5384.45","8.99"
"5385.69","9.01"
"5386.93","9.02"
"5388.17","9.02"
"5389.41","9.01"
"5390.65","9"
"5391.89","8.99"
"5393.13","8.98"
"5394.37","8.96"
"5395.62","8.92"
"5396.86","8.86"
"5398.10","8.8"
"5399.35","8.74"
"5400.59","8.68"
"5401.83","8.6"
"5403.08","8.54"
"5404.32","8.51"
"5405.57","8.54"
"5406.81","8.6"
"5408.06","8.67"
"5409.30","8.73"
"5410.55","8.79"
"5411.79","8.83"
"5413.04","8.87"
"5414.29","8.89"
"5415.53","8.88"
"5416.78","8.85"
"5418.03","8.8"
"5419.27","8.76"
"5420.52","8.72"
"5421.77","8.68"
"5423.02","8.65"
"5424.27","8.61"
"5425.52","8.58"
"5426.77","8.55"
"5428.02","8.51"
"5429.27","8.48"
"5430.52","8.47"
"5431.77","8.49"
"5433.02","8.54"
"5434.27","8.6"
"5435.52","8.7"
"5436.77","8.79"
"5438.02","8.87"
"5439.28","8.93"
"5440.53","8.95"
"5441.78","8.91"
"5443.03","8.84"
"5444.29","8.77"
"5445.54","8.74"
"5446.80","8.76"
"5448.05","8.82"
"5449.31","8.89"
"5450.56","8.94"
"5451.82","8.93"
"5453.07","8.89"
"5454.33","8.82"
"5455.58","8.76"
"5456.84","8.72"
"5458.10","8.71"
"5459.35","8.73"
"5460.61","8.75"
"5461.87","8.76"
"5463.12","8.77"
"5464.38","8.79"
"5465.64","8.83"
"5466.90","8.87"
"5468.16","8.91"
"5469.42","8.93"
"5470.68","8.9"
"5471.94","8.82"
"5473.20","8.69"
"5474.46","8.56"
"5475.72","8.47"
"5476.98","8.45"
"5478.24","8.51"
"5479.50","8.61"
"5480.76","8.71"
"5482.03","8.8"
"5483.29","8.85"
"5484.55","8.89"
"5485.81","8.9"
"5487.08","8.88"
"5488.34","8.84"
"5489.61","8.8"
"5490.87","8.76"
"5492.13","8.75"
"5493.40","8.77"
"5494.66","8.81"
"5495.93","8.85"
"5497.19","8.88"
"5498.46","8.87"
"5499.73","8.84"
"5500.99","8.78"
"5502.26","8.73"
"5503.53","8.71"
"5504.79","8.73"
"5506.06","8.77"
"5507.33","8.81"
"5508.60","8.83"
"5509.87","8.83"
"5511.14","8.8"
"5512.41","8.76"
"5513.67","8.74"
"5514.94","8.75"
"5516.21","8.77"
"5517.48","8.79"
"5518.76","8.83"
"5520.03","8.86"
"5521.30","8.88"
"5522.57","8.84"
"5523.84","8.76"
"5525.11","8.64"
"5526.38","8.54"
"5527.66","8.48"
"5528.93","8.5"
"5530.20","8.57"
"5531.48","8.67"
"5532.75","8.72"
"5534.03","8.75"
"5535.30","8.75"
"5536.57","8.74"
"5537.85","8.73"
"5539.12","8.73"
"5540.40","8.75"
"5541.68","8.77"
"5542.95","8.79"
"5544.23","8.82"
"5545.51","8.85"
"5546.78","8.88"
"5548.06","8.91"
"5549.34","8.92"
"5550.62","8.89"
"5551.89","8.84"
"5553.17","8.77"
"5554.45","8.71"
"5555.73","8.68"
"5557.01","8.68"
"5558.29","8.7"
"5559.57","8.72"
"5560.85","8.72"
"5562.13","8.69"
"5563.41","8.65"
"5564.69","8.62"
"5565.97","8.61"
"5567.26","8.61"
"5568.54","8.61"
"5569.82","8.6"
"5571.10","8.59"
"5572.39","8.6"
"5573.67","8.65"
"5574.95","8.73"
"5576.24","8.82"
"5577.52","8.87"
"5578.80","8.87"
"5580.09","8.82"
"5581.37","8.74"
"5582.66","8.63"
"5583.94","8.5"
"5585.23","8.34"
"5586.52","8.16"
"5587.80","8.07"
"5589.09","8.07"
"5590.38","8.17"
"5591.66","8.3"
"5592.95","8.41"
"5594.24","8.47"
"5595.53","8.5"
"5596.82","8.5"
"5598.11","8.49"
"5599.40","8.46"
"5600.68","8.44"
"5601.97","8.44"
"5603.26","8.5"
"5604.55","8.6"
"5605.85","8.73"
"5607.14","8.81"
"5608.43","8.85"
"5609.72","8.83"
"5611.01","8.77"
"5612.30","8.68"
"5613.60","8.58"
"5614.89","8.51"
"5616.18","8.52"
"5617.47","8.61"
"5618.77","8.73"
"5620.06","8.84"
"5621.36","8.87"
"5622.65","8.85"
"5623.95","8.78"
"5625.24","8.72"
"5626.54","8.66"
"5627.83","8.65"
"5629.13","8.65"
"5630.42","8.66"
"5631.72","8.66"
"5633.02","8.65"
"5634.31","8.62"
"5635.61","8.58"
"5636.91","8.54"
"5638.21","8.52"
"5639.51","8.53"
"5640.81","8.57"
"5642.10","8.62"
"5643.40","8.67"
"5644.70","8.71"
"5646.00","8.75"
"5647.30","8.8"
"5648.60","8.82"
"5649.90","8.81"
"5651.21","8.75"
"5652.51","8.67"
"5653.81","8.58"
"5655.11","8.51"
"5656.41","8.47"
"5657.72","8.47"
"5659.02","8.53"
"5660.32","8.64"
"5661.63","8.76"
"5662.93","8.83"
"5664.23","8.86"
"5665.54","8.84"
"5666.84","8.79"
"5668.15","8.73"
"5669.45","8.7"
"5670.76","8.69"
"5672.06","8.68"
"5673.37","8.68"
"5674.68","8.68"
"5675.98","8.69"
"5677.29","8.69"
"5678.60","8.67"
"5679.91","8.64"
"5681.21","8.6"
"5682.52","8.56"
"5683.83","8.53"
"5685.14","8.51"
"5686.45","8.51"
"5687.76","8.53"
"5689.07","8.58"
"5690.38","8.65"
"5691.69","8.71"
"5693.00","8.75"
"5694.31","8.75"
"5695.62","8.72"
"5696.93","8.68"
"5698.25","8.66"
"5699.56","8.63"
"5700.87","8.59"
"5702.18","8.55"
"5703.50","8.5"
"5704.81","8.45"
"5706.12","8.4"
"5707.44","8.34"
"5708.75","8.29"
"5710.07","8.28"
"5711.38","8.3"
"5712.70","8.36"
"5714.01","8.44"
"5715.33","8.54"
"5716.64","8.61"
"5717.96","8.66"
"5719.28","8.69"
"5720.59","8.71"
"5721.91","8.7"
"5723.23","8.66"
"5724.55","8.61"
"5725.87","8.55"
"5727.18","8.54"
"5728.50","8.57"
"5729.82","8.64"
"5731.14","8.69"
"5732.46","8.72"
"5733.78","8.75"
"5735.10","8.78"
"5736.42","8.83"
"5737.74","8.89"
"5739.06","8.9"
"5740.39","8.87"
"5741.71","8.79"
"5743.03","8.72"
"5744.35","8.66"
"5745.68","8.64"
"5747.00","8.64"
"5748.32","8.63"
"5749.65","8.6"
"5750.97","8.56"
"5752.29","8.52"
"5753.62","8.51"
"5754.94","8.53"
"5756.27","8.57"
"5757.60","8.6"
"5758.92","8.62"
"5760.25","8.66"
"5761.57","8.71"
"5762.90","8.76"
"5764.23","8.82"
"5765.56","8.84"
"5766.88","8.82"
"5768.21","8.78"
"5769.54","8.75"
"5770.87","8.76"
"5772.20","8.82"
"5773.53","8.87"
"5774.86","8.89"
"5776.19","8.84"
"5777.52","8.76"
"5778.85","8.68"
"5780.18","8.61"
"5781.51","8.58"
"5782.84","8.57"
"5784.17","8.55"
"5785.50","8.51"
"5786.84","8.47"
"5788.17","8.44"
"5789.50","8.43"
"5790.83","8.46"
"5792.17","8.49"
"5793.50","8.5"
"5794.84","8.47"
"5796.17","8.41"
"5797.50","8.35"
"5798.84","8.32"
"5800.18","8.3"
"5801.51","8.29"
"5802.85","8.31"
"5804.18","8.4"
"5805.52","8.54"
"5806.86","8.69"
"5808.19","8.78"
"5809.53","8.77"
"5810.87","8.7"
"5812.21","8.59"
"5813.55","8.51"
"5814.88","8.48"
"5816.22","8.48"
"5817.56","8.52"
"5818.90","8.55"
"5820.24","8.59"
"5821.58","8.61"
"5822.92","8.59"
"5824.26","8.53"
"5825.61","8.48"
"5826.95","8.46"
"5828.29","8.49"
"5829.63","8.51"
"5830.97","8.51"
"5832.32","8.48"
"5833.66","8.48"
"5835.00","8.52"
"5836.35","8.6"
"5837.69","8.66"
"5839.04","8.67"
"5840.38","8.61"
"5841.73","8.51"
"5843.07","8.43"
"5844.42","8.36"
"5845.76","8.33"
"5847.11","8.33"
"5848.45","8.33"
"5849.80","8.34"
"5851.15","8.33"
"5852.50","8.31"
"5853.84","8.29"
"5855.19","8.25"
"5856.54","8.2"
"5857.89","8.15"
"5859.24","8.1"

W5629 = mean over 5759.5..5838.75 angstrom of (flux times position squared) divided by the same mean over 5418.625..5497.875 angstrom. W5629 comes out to 1.11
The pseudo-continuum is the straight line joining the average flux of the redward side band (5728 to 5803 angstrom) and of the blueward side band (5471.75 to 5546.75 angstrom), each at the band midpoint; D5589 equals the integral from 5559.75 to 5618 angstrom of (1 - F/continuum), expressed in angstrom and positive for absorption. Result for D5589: 0.9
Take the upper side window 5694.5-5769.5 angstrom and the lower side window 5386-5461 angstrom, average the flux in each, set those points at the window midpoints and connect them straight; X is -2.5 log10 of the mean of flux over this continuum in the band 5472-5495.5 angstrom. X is 0.00 mag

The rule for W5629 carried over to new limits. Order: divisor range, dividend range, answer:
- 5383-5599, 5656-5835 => 1.08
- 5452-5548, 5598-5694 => 1.04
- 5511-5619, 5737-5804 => 1.07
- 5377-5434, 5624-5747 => 1.09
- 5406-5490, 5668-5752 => 1.08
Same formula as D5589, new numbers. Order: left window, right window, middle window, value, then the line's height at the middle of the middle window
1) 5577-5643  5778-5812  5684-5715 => 0.07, 8.55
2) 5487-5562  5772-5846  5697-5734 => 0.28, 8.62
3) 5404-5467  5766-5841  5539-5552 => -0.22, 8.69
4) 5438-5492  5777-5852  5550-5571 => 0.05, 8.71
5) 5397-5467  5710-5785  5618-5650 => 0.02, 8.69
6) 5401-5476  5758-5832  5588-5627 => 0.37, 8.67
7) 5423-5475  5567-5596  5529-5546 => -0.26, 8.6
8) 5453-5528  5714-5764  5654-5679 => 0.05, 8.69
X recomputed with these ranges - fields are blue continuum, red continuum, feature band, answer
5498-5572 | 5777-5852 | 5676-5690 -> 0.00 mag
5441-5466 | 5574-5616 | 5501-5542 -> -0.01 mag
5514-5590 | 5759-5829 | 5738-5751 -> -0.01 mag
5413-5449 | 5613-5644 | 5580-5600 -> 0.03 mag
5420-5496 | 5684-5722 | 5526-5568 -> -0.01 mag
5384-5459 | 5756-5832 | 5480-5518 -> -0.01 mag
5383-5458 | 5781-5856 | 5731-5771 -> -0.02 mag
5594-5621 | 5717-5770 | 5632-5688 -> 0.00 mag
